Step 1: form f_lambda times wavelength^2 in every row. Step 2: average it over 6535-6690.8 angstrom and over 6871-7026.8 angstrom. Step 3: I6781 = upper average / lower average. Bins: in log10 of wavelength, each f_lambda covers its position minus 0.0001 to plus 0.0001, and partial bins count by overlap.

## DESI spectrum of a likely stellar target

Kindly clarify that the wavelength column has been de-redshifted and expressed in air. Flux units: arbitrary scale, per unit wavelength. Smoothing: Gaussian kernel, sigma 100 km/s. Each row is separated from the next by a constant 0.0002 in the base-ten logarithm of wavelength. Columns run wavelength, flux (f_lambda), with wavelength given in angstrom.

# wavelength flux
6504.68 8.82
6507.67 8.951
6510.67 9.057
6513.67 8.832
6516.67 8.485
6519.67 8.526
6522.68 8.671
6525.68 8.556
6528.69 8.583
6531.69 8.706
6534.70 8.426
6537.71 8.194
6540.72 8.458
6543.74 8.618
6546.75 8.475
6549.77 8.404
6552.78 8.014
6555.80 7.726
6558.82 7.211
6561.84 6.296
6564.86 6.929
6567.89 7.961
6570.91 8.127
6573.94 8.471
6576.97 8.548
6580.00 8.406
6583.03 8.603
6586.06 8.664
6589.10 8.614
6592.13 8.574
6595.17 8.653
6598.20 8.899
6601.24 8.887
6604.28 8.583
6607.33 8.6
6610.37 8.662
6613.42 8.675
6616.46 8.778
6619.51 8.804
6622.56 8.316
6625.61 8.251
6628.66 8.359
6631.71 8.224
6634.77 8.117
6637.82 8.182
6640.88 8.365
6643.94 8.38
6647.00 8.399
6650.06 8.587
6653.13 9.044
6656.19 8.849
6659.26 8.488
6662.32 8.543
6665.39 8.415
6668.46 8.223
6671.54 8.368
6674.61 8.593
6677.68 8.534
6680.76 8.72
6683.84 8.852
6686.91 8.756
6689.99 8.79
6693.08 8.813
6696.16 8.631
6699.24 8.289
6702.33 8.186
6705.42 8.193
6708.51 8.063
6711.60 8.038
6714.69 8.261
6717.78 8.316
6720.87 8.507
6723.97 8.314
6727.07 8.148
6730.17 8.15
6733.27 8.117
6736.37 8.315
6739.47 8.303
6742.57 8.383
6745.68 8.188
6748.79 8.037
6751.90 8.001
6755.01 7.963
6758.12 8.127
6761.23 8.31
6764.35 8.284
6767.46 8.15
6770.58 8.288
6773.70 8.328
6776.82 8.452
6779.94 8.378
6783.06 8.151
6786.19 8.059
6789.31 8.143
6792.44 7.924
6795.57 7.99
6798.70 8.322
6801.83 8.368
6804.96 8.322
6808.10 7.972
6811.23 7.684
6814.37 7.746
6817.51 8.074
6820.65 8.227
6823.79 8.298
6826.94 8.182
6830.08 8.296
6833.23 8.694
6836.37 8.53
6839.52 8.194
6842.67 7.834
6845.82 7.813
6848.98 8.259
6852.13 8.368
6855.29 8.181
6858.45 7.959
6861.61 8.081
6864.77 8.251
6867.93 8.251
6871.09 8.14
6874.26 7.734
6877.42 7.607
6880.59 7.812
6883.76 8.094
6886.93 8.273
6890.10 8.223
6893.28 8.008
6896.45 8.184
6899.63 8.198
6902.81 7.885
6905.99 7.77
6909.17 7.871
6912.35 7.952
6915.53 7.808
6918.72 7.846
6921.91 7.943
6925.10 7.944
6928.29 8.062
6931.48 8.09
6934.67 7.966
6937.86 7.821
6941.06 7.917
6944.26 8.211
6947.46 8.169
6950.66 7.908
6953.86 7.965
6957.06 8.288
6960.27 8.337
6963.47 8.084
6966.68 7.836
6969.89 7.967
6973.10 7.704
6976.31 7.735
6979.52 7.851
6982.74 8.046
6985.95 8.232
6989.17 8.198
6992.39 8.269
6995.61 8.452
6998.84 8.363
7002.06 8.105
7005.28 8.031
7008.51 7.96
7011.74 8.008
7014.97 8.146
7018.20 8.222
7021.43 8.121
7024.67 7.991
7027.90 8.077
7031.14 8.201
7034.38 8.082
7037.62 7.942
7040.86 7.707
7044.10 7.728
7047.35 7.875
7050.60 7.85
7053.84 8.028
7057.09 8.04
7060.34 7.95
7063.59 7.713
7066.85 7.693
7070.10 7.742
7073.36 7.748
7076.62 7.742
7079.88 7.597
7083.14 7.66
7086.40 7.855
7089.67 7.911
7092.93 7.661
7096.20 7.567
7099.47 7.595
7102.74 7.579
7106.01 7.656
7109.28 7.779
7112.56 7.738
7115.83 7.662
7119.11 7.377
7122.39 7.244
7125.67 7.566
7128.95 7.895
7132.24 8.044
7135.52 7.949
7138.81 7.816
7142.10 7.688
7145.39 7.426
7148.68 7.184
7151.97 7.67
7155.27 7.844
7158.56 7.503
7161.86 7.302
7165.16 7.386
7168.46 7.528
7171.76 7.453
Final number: 1.06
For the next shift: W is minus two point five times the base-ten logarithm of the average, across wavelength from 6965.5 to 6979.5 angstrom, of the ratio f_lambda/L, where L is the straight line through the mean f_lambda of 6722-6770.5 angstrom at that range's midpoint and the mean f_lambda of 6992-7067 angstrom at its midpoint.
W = 0.03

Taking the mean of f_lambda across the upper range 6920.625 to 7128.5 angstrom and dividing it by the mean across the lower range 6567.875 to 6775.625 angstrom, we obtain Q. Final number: 0.94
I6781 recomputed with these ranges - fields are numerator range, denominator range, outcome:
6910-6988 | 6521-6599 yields 1.09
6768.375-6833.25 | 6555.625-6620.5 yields 1.05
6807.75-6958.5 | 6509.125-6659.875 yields 1.05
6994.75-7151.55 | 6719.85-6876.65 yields 1.04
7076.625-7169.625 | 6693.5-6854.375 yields 1.03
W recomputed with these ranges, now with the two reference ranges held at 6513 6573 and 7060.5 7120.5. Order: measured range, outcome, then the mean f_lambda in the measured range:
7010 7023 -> -0.05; 8.12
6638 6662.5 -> -0.07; 8.56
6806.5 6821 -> 0.00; 7.92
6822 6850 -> -0.04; 8.23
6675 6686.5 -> -0.09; 8.7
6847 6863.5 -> -0.04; 8.16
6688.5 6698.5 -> -0.09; 8.71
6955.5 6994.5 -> -0.04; 8.05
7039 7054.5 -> -0.01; 7.83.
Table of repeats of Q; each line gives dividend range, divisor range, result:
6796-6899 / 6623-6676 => 0.96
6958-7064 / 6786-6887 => 0.99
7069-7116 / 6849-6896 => 0.95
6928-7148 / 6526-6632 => 0.95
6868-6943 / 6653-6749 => 0.95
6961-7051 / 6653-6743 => 0.95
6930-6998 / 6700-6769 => 0.98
